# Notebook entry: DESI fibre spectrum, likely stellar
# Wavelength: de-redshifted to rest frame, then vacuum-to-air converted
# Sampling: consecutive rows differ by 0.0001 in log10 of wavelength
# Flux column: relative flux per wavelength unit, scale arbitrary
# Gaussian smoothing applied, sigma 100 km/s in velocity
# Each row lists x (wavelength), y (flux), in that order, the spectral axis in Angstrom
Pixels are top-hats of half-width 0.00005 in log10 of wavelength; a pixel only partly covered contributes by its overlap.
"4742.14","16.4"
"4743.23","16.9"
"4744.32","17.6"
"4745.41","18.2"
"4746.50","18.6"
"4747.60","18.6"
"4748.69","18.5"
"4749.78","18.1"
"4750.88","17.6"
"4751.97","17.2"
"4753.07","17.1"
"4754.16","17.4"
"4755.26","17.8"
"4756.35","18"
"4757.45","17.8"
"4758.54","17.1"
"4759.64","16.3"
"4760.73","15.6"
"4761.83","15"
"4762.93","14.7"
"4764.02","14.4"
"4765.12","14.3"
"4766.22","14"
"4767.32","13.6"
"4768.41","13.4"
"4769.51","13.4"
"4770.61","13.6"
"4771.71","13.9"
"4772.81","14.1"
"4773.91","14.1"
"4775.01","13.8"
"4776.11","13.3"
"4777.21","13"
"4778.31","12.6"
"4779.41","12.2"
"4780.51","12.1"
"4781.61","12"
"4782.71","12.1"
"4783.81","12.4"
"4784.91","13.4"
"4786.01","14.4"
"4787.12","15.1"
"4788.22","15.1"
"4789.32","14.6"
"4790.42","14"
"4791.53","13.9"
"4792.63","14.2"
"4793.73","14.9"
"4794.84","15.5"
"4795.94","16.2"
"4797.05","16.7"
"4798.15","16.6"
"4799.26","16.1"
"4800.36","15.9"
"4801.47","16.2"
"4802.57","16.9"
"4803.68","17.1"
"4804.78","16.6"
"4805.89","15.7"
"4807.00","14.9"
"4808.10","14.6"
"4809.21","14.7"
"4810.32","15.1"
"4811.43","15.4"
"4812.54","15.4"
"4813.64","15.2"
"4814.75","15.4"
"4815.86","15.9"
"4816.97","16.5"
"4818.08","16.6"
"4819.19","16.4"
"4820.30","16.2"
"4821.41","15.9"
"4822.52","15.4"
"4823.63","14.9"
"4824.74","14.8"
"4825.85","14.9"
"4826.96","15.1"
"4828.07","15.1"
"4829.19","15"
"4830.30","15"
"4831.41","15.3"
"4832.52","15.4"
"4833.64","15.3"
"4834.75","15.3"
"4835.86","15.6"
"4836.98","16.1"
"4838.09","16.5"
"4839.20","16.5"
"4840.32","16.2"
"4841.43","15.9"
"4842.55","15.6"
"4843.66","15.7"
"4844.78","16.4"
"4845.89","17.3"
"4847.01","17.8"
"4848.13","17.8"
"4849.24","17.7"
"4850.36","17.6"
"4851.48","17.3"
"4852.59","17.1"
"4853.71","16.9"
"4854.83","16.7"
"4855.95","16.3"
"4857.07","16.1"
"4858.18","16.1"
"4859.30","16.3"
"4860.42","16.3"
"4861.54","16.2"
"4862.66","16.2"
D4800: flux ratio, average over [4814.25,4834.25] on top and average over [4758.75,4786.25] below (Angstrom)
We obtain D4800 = 1.13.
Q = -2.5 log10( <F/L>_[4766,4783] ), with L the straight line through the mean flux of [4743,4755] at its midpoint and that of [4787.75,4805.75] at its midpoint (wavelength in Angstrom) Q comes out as 0.25 mag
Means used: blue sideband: 17.8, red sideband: 15.7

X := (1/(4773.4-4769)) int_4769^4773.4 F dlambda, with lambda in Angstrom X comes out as 13.7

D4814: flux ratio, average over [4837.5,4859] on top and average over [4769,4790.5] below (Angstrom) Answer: 1.24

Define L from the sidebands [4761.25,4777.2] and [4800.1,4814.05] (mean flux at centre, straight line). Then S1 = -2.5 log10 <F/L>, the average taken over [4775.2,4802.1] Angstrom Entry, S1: 0.04 mag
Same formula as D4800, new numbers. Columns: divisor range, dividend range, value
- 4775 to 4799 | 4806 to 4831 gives 1.10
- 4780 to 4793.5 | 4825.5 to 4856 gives 1.19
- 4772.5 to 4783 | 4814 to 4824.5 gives 1.23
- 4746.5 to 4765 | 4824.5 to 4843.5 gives 0.92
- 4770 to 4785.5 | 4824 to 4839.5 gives 1.18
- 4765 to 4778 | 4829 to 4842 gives 1.15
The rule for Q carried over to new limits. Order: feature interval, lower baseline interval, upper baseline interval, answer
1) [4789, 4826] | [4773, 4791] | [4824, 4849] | -0.07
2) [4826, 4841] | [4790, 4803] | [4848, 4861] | 0.06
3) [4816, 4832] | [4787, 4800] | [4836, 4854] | 0.04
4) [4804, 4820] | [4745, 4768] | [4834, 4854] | 0.07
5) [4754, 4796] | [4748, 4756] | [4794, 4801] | 0.17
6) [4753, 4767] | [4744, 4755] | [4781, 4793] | 0.05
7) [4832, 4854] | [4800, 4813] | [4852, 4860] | -0.01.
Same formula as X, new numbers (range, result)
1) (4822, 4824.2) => 15.2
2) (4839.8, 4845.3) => 16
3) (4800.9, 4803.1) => 16.6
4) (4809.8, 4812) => 15.2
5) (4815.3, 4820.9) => 16.3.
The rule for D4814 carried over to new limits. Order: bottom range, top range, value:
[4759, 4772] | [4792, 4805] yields 1.12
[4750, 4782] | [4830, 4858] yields 1.10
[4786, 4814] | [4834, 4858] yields 1.07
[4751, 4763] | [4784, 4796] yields 0.86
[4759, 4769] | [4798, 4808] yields 1.11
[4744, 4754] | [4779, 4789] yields 0.74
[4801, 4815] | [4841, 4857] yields 1.08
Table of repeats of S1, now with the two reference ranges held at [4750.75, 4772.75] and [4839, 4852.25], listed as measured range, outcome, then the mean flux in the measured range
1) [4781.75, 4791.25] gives 0.15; 13.8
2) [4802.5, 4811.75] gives 0.04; 15.6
